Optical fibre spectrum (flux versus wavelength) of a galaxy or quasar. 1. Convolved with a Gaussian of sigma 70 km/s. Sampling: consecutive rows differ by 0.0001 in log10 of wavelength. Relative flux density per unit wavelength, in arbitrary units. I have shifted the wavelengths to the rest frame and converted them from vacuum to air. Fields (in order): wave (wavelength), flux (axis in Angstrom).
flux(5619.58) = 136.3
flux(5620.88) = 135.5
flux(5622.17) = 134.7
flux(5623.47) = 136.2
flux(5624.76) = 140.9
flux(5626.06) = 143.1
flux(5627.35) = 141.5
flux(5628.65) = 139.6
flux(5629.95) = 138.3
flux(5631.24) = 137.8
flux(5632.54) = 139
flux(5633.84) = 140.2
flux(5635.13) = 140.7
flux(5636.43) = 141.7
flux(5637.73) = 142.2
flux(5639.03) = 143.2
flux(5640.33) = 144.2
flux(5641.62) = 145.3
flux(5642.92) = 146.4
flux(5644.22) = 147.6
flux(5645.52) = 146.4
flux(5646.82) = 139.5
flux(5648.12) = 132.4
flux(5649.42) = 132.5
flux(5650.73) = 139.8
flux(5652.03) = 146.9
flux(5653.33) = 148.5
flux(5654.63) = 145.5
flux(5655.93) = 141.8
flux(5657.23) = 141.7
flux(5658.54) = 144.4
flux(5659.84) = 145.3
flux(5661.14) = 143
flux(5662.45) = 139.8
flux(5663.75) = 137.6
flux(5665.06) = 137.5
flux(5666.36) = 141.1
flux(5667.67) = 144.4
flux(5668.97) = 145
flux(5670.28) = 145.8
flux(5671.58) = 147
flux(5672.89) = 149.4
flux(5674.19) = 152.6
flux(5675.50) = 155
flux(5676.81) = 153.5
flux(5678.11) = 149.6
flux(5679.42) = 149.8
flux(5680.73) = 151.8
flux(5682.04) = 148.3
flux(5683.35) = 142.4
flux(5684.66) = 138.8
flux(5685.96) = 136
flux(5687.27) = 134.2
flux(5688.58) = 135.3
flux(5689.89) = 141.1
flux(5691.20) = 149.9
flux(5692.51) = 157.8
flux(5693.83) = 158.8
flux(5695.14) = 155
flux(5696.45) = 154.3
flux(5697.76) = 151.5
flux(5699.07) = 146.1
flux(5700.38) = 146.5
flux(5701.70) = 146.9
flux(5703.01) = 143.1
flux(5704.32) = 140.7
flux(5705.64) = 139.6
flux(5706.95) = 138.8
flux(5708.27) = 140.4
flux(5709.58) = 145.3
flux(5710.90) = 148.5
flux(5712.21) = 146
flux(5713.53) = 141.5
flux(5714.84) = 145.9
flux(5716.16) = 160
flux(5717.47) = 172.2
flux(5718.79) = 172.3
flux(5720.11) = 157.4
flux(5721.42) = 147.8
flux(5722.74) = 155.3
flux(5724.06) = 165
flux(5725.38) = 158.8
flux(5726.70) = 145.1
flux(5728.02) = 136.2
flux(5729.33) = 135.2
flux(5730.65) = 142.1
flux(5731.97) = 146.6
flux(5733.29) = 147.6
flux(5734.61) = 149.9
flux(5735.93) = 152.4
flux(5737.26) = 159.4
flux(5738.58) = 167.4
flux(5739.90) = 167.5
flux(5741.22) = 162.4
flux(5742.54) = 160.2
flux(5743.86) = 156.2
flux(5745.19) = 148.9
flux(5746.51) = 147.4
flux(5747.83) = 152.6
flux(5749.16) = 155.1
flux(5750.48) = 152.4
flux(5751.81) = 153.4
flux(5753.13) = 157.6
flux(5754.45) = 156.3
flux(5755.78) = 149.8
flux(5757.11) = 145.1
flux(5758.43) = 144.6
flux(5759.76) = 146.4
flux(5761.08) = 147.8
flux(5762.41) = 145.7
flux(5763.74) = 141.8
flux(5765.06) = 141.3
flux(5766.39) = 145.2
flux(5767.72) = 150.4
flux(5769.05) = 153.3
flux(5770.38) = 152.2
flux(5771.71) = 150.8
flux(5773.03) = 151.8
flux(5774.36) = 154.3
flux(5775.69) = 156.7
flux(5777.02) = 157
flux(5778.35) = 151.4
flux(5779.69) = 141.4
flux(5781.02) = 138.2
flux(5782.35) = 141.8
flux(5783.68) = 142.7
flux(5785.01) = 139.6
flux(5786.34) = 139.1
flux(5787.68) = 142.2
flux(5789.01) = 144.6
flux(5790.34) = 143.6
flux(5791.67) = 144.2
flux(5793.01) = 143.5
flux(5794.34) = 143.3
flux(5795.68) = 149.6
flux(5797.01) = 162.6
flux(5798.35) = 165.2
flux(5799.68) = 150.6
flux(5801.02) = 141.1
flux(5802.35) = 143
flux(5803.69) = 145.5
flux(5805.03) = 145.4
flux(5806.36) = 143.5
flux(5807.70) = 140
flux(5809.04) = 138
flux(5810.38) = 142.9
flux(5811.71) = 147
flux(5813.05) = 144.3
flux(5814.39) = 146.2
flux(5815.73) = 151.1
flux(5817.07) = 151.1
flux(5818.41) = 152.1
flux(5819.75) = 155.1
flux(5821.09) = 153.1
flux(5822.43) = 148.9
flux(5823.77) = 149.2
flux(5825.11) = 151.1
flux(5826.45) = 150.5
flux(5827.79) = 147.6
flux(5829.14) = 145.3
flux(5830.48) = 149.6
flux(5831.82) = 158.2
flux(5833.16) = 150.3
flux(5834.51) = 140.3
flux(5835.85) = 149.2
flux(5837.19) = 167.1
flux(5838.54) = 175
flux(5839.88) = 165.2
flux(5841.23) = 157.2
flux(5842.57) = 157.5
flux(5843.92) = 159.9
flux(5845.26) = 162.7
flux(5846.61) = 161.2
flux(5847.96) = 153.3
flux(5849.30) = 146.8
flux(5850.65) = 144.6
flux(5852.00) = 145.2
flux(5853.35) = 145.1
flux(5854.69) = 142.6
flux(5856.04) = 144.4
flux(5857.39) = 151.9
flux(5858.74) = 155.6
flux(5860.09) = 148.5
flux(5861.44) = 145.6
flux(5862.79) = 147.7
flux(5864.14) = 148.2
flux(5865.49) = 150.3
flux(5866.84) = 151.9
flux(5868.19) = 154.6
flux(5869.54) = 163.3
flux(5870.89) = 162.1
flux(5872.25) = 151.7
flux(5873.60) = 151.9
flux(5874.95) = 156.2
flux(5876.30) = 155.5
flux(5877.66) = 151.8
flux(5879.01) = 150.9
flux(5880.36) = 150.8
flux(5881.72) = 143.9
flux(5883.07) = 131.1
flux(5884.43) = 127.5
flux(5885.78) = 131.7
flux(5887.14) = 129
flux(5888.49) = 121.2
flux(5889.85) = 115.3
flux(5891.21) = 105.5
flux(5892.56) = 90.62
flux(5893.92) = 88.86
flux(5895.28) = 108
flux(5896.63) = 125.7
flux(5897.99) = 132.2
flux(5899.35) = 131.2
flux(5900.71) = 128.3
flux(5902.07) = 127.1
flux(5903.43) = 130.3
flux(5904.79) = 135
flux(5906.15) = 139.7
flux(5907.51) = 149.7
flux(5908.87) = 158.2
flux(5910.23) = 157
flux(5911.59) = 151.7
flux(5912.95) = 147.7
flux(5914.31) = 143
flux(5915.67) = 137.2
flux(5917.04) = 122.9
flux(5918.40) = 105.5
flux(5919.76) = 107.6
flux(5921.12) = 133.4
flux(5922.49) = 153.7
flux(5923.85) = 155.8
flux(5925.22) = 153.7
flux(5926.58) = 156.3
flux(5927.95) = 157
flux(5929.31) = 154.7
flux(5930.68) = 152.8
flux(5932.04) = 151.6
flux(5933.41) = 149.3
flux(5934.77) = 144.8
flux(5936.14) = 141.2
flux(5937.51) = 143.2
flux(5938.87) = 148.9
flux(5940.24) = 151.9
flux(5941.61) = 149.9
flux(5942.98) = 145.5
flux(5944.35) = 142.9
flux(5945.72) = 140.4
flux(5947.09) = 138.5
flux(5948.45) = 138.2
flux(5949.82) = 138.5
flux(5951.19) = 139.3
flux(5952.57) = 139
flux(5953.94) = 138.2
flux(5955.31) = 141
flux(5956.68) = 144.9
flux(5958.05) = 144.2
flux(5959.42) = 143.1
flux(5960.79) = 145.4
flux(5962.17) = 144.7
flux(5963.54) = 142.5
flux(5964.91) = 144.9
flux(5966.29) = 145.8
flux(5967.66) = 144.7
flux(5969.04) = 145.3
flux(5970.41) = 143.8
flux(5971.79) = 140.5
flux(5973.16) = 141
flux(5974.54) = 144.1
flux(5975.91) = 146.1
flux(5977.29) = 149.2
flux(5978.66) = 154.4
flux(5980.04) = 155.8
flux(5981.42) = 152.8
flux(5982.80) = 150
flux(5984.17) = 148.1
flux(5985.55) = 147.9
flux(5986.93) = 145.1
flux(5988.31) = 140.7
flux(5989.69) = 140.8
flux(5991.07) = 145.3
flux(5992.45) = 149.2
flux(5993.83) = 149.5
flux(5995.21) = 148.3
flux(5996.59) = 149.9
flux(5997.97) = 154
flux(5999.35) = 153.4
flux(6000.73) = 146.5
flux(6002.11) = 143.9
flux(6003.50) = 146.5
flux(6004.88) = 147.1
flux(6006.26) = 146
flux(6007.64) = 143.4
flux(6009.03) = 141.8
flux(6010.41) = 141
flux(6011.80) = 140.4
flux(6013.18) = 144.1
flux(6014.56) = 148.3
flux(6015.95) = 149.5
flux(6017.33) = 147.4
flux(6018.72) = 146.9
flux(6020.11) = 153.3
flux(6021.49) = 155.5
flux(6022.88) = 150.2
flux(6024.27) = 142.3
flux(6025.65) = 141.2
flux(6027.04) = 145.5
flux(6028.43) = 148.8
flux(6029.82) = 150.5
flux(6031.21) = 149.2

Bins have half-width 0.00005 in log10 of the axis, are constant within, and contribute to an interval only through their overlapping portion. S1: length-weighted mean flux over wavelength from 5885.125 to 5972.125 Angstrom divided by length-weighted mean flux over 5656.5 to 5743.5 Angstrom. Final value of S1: 0.9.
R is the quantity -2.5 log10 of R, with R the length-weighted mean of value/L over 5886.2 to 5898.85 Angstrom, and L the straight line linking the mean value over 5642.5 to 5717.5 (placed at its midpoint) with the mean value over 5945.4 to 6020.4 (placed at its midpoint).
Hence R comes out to 0.27 mag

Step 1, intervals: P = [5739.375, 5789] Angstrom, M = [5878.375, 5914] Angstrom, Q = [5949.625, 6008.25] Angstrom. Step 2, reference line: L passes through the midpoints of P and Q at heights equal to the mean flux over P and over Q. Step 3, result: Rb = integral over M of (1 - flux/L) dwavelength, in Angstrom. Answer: 3.88 Angstrom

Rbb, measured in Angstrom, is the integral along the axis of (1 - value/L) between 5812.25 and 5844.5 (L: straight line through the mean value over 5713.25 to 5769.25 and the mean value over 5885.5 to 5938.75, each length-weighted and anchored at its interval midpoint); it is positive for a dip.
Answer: -2.2 Angstrom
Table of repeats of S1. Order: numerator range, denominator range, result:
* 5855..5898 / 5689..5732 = 0.93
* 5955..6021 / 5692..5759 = 0.97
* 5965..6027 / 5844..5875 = 0.97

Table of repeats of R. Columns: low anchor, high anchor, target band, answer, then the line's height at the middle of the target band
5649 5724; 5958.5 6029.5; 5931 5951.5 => 0.02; 147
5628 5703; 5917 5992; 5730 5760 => -0.06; 144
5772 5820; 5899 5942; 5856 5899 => 0.04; 144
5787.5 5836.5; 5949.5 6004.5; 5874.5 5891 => 0.07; 147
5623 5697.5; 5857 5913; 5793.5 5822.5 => -0.05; 141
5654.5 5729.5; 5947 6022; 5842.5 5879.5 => -0.04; 146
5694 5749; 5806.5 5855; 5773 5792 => 0.04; 151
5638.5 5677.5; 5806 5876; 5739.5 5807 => 0.00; 149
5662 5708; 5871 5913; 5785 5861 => -0.09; 139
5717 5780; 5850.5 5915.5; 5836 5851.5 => -0.11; 144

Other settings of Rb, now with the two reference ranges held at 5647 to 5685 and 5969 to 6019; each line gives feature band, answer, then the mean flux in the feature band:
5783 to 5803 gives -0.13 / 146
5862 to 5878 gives -0.86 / 154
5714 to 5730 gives -1.02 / 154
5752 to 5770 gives -0.39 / 148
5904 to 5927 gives 0.75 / 141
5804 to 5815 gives 0.15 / 143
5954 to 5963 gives 0.19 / 144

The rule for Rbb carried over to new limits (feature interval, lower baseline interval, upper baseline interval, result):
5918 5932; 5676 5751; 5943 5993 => 0.1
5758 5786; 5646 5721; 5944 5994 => -0.3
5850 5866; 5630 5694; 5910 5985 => -0.4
